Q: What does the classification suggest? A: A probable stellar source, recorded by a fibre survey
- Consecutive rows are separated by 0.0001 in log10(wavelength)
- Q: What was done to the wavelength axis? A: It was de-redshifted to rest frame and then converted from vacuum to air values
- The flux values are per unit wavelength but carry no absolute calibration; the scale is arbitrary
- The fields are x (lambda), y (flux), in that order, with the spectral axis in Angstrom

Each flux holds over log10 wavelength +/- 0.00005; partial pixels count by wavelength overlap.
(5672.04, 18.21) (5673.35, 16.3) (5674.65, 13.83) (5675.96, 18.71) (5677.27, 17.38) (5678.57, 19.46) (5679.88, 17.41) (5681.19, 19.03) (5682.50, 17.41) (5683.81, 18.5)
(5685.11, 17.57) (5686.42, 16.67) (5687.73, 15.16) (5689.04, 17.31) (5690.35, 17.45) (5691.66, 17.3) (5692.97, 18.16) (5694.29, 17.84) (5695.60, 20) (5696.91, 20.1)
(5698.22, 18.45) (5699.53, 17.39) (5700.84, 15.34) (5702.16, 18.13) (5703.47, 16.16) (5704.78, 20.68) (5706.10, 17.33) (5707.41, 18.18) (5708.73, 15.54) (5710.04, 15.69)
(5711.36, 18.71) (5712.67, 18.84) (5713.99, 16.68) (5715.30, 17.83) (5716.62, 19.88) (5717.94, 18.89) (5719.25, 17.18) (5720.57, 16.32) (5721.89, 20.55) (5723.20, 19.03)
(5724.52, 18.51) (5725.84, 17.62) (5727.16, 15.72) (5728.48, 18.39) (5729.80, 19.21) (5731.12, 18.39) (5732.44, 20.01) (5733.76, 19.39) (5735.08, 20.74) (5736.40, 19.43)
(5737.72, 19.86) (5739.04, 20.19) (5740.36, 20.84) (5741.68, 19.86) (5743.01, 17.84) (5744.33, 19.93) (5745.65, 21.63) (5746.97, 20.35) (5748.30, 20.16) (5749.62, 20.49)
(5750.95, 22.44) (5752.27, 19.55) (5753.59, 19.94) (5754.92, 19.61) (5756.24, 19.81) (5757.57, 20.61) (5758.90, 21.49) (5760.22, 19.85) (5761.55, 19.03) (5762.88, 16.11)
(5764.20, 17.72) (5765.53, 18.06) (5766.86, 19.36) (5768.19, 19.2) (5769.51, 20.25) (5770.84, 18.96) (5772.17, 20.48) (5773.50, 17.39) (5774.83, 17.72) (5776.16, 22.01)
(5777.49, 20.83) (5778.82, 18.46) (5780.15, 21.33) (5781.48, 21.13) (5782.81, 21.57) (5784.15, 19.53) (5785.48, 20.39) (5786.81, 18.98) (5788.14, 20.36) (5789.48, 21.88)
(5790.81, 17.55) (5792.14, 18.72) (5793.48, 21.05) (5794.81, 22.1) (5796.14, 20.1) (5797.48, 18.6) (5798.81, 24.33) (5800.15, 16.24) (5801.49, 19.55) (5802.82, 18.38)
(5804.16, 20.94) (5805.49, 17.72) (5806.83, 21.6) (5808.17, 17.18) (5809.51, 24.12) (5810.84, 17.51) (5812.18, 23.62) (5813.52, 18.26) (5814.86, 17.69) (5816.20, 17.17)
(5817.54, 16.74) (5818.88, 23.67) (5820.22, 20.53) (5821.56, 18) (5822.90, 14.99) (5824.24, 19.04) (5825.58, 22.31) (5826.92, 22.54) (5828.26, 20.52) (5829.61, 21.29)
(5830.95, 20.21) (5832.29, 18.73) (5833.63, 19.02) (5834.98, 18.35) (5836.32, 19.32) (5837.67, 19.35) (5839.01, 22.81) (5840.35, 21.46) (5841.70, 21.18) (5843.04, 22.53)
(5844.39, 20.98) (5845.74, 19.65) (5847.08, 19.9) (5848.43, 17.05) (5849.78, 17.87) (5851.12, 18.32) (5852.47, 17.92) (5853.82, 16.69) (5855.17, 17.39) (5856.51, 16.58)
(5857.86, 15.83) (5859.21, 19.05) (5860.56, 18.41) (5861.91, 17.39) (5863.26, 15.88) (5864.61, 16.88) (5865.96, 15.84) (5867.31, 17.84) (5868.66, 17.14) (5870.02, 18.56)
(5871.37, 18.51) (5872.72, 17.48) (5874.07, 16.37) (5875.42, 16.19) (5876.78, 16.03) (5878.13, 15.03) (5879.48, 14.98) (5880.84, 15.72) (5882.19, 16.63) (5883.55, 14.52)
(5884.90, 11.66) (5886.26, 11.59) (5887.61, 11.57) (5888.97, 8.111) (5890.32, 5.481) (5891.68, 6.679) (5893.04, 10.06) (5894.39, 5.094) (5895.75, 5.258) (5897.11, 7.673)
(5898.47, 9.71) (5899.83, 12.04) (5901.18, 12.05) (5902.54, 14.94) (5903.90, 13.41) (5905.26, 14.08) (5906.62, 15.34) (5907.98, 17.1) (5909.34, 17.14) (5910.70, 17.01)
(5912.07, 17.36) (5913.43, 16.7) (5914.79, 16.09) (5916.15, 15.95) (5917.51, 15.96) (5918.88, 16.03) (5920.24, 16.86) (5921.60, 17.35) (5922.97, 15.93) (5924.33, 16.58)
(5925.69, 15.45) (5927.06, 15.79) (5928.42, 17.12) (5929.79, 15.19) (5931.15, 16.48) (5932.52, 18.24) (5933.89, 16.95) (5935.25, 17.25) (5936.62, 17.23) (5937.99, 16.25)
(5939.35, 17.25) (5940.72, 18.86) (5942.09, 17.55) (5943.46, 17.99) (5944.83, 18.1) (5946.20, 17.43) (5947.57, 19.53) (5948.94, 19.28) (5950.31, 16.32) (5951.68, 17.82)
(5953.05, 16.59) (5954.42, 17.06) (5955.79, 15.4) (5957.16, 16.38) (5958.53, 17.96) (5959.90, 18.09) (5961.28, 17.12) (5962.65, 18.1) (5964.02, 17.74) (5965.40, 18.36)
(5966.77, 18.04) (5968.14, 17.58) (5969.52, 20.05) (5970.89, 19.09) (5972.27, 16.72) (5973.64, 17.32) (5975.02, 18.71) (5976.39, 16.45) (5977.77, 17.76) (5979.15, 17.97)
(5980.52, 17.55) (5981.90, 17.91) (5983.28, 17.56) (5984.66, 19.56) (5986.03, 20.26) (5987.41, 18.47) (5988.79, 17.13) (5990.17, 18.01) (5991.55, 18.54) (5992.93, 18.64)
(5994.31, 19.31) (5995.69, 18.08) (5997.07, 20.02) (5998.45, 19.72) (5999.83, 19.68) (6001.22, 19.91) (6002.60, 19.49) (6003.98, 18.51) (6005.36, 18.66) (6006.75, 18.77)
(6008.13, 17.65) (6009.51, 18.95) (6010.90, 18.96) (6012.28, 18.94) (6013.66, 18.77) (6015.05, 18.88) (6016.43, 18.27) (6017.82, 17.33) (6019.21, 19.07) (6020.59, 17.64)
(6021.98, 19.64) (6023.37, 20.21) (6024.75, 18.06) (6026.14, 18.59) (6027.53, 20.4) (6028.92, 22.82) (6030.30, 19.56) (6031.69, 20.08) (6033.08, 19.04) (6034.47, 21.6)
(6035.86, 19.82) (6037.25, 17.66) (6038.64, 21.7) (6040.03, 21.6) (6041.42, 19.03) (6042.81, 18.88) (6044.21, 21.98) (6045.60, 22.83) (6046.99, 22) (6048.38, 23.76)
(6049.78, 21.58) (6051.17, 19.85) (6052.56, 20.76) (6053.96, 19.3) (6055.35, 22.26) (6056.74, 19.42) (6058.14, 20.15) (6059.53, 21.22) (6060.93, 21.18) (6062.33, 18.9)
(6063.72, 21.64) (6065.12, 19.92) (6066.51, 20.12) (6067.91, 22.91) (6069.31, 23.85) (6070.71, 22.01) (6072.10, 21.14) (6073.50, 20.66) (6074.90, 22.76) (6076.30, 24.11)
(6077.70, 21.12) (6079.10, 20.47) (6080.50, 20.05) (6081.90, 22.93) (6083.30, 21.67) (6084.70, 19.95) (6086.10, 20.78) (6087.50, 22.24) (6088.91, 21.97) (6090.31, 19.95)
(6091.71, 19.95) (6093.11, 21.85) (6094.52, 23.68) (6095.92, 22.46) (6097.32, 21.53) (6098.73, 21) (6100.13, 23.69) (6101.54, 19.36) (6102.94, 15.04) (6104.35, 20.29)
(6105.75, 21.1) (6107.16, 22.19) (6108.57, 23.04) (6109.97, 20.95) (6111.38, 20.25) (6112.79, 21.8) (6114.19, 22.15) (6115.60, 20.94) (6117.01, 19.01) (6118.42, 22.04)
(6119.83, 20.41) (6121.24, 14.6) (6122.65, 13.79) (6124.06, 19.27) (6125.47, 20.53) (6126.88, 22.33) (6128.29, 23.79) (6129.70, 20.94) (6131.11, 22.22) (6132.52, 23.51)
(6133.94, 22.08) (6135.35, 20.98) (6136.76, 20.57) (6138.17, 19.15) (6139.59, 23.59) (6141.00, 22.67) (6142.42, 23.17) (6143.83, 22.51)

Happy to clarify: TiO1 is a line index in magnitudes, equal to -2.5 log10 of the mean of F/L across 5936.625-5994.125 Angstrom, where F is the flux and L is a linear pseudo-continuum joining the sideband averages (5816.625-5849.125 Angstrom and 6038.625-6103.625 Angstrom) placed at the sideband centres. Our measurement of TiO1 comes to 0.16 mag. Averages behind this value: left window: 20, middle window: 17.9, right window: 21.2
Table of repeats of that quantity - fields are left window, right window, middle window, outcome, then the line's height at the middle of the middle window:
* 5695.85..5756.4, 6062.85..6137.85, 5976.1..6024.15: 0.101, 20.5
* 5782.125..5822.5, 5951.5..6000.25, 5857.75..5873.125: 0.101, 19.2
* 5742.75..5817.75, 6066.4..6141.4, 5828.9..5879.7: 0.100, 20.1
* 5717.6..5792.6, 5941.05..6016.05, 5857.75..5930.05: 0.270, 18.7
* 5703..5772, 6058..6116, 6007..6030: 0.099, 20.8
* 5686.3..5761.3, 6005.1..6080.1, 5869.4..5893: 0.383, 19.5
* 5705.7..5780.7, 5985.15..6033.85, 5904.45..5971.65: 0.117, 19.1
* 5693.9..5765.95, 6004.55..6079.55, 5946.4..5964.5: 0.140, 19.9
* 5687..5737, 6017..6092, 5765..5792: -0.066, 18.6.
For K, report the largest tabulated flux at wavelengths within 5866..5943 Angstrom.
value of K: 18.86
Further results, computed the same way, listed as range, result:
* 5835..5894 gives 22.81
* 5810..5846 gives 23.67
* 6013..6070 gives 23.85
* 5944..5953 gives 19.53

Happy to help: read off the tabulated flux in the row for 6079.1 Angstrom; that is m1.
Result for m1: 20.47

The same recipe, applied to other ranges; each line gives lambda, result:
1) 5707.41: 18.18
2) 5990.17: 18.01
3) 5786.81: 18.98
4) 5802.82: 18.38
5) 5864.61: 16.88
